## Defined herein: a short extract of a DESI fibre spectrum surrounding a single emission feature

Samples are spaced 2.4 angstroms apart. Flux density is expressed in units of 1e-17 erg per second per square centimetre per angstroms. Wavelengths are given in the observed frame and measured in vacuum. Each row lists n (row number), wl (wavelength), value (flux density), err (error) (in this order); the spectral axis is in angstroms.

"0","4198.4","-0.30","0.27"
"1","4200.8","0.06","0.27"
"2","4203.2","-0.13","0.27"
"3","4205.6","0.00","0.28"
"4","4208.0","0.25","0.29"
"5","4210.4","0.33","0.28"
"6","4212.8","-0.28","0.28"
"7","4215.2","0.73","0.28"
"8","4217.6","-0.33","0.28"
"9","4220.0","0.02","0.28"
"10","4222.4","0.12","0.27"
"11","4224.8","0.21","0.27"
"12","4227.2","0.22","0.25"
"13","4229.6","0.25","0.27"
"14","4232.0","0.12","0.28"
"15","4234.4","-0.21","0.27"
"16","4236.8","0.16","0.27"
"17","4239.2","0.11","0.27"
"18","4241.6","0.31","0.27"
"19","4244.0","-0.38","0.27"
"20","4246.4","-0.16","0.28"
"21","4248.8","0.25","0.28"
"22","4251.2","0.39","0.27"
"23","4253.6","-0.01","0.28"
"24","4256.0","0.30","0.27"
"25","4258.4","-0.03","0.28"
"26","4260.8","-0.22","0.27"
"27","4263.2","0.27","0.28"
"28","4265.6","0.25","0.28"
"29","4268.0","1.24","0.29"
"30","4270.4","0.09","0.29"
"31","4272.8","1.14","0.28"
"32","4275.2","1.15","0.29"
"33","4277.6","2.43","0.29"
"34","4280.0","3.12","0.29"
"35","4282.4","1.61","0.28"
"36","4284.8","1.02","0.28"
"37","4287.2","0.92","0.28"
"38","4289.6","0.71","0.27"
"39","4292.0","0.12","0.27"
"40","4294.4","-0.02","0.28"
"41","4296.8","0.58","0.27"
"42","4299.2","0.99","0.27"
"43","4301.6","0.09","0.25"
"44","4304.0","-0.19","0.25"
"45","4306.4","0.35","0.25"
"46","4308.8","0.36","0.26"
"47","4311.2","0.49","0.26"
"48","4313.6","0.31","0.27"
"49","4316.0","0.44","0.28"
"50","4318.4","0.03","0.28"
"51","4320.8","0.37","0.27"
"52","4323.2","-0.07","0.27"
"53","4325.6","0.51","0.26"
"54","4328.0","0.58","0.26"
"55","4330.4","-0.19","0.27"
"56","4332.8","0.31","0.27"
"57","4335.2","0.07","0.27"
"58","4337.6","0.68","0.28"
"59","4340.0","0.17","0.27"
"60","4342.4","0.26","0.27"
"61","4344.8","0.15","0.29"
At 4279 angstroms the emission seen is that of Ly-alpha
